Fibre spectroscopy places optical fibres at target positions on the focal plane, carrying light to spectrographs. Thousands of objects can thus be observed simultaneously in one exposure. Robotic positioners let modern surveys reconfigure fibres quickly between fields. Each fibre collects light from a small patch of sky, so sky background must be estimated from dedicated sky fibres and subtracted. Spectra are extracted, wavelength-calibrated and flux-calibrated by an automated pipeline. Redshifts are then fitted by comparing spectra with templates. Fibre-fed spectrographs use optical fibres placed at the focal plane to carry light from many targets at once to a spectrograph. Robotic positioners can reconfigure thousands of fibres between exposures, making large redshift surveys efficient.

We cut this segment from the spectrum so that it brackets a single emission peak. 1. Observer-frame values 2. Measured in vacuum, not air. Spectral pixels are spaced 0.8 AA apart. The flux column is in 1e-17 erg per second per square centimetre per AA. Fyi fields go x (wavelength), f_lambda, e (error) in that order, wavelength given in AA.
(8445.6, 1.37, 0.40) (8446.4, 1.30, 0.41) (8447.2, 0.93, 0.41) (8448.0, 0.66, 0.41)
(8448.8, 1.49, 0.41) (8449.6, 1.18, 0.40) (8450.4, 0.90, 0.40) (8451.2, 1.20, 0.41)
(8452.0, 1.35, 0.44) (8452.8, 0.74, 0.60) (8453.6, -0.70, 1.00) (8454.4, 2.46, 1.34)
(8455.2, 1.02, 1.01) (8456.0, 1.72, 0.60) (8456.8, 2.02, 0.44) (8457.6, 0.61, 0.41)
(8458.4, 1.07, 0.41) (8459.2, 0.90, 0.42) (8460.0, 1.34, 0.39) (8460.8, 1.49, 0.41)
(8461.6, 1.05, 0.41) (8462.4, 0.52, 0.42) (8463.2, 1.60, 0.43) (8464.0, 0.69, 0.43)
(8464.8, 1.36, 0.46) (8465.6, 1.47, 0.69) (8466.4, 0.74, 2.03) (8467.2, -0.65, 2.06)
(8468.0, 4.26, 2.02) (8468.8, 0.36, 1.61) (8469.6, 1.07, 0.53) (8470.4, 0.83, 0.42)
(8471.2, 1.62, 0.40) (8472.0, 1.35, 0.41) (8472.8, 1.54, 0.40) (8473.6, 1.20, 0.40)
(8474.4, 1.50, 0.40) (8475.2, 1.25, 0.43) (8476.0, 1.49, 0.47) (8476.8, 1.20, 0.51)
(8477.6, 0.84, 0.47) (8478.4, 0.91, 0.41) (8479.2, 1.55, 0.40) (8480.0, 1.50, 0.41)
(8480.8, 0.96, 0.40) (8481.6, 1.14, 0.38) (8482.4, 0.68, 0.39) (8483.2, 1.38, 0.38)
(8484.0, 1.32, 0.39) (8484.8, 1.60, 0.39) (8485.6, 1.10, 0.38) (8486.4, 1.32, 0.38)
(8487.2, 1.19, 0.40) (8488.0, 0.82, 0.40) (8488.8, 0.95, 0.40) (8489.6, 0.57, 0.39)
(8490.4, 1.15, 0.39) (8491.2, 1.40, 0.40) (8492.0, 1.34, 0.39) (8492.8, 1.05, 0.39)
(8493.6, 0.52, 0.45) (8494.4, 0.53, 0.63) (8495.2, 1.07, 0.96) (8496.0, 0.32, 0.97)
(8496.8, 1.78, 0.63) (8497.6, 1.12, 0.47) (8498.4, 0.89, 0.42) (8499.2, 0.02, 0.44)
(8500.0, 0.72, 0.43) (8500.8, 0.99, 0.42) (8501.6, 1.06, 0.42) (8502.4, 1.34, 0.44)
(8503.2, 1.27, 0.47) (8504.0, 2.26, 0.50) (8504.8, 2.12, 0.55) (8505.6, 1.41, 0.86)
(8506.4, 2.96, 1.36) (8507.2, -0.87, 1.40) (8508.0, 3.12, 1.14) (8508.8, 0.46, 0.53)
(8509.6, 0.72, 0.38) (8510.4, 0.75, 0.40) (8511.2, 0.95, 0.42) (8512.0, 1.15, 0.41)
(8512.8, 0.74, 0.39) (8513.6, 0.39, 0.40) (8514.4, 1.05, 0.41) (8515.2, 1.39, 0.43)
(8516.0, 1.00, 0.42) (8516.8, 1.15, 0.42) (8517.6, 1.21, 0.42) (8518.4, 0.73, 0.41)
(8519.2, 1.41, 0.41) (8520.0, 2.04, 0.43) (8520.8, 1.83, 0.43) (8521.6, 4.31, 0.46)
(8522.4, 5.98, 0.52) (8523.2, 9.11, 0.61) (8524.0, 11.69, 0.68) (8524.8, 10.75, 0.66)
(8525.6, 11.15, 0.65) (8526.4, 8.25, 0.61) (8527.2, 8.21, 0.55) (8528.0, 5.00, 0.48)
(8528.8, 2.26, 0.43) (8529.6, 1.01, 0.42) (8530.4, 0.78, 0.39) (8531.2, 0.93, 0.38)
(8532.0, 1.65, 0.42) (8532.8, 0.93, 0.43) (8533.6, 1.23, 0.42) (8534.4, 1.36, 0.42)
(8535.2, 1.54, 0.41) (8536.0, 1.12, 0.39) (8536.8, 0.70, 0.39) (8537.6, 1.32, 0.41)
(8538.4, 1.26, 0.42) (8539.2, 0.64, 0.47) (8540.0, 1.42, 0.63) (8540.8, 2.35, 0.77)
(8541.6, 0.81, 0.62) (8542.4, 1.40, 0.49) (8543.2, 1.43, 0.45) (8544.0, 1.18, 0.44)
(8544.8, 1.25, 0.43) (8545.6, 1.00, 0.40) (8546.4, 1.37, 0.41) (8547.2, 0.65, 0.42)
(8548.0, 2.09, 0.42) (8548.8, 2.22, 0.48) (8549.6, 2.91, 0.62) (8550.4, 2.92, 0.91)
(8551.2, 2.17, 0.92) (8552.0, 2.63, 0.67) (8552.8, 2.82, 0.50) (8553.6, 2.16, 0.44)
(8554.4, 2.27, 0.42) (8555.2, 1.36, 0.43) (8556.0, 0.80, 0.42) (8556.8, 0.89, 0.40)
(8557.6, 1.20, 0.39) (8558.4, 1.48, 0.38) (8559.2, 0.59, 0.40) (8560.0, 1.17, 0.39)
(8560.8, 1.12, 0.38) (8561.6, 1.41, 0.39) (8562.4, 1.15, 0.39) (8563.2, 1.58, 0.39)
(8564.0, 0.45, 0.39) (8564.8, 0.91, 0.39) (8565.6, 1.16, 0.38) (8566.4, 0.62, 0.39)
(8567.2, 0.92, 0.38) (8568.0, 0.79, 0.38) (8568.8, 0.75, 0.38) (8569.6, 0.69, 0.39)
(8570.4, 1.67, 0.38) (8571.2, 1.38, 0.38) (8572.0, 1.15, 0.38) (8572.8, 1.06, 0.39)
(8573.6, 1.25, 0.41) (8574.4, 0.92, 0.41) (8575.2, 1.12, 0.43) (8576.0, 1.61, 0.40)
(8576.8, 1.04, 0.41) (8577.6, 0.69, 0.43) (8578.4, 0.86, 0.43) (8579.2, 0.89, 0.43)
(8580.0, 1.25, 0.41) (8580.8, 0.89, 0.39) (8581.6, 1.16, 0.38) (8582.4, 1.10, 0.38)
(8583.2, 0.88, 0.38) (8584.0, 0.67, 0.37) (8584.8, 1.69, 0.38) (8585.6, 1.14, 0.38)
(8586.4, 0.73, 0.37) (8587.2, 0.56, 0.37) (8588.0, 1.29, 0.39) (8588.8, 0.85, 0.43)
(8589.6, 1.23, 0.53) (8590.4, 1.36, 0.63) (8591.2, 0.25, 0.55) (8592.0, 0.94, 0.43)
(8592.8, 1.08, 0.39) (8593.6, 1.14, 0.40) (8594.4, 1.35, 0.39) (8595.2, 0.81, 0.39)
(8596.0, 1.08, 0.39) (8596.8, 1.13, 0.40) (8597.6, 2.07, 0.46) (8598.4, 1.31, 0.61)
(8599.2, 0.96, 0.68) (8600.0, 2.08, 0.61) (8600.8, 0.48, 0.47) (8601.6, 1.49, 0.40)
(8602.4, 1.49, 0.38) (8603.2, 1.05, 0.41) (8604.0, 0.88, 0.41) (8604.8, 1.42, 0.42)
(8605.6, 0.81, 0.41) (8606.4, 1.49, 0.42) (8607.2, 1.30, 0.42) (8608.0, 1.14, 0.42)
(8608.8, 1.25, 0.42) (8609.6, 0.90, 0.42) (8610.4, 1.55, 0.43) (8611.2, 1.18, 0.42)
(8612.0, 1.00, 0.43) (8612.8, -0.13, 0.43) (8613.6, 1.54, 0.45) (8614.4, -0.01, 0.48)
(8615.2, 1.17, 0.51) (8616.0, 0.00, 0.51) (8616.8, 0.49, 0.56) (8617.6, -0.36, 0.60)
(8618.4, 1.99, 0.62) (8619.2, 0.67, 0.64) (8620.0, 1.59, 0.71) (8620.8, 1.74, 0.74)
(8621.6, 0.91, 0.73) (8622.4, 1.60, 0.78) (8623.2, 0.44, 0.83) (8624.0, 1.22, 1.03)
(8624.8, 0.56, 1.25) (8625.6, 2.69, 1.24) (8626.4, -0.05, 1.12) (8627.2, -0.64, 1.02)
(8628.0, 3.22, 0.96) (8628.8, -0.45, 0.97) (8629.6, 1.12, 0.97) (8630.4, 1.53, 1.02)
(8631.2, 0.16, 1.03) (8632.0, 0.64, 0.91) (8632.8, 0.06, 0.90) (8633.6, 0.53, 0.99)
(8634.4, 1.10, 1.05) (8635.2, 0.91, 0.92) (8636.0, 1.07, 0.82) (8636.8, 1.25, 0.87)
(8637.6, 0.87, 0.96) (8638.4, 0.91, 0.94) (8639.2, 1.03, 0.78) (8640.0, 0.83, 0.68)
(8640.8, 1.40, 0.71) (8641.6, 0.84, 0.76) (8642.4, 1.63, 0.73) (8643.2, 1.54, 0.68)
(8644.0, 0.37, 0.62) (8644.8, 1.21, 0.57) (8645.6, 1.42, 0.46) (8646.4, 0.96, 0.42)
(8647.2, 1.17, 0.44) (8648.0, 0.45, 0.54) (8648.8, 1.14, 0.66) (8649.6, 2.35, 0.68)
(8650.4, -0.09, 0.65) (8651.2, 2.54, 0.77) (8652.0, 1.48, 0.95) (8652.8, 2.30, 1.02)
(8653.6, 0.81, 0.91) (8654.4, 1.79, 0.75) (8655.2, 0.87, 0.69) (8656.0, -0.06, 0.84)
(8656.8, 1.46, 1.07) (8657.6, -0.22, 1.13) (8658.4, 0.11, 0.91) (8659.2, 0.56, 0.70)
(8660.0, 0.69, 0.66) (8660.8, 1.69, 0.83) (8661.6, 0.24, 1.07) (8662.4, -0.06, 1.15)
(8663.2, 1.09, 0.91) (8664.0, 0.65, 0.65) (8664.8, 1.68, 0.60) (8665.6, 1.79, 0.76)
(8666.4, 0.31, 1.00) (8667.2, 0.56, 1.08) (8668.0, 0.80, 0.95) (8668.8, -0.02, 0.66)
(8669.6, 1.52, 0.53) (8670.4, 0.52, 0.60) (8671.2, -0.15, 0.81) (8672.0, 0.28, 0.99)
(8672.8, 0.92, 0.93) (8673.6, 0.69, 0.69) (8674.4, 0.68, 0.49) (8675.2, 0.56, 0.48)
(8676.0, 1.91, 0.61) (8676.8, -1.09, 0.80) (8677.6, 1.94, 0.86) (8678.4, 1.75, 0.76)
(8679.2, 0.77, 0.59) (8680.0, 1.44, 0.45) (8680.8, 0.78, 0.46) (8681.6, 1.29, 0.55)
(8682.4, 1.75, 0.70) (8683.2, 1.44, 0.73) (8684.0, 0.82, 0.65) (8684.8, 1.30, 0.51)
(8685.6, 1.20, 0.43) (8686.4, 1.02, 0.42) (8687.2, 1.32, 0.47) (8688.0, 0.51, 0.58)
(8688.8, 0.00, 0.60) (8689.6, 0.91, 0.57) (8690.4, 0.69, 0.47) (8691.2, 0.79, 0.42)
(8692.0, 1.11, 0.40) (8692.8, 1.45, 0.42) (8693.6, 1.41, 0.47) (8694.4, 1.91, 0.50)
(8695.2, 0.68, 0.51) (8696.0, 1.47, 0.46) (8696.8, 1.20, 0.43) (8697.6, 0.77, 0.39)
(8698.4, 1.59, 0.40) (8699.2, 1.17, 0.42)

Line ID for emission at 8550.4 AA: [N II]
